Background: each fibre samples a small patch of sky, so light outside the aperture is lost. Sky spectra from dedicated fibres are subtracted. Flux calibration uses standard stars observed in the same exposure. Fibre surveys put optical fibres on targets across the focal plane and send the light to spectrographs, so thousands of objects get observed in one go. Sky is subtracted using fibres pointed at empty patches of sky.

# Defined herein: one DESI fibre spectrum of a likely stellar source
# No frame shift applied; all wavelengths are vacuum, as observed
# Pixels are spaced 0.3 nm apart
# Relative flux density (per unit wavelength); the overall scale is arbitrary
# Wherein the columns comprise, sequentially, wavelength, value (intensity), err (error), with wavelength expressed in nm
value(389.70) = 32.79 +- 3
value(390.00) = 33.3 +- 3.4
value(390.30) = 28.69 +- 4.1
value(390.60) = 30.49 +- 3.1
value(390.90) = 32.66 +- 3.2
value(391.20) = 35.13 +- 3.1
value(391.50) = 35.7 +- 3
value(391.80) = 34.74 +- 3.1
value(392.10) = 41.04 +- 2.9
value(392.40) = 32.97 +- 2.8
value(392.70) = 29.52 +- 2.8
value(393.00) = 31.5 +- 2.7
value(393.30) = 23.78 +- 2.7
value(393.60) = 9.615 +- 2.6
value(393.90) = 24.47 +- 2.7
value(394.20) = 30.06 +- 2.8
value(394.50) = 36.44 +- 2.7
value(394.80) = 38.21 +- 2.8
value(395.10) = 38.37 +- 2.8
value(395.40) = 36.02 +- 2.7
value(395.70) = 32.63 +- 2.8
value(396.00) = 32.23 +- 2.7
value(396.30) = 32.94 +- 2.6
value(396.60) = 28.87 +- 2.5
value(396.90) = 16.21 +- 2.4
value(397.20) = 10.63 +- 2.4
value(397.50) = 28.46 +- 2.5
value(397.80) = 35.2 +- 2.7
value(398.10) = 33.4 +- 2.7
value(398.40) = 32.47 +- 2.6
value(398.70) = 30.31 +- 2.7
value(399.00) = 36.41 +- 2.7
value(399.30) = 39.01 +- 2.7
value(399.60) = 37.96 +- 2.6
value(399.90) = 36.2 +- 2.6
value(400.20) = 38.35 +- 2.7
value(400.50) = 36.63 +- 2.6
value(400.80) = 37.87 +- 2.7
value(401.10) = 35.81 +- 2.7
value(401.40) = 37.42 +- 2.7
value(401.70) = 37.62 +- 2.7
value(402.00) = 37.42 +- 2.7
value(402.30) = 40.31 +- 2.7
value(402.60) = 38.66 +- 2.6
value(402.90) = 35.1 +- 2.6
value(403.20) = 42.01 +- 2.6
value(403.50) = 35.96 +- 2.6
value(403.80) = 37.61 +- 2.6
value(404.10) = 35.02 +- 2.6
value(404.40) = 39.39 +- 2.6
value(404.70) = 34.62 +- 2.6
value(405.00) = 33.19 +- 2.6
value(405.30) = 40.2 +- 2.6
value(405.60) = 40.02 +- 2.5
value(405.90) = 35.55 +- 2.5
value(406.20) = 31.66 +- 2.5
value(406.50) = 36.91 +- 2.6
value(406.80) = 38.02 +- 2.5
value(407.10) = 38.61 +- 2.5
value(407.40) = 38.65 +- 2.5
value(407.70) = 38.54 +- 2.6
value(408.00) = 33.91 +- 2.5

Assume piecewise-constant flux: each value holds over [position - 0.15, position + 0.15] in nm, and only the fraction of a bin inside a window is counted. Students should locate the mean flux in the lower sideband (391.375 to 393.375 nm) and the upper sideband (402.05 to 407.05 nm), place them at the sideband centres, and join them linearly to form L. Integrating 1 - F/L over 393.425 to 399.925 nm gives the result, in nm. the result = 0.74 nm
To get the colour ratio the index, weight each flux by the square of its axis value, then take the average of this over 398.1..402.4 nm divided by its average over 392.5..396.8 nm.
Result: 1.24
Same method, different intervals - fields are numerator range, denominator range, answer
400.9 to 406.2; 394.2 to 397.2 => 1.24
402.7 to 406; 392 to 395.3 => 1.29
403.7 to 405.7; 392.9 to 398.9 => 1.33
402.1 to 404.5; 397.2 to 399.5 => 1.21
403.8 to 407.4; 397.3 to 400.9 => 1.09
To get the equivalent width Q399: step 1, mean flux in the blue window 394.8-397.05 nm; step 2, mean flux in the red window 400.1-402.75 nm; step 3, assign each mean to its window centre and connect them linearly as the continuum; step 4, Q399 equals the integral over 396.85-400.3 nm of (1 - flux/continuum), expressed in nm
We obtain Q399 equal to 0.32 nm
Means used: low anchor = 31.5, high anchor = 37.8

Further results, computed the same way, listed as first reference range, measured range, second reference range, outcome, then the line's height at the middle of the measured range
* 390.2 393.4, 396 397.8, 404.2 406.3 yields 0.47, 34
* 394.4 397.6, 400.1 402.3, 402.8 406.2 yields -0.21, 34.3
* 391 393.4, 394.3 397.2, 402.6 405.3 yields 0.26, 34.3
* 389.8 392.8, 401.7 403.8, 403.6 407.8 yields -0.11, 36.3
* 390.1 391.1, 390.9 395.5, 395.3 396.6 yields 0.01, 31.9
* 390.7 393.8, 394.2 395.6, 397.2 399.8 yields -0.21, 31.5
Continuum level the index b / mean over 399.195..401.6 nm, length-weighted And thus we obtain 37.4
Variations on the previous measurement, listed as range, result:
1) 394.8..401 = 32.7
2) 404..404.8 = 36.5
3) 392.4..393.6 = 26.5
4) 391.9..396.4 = 31.3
